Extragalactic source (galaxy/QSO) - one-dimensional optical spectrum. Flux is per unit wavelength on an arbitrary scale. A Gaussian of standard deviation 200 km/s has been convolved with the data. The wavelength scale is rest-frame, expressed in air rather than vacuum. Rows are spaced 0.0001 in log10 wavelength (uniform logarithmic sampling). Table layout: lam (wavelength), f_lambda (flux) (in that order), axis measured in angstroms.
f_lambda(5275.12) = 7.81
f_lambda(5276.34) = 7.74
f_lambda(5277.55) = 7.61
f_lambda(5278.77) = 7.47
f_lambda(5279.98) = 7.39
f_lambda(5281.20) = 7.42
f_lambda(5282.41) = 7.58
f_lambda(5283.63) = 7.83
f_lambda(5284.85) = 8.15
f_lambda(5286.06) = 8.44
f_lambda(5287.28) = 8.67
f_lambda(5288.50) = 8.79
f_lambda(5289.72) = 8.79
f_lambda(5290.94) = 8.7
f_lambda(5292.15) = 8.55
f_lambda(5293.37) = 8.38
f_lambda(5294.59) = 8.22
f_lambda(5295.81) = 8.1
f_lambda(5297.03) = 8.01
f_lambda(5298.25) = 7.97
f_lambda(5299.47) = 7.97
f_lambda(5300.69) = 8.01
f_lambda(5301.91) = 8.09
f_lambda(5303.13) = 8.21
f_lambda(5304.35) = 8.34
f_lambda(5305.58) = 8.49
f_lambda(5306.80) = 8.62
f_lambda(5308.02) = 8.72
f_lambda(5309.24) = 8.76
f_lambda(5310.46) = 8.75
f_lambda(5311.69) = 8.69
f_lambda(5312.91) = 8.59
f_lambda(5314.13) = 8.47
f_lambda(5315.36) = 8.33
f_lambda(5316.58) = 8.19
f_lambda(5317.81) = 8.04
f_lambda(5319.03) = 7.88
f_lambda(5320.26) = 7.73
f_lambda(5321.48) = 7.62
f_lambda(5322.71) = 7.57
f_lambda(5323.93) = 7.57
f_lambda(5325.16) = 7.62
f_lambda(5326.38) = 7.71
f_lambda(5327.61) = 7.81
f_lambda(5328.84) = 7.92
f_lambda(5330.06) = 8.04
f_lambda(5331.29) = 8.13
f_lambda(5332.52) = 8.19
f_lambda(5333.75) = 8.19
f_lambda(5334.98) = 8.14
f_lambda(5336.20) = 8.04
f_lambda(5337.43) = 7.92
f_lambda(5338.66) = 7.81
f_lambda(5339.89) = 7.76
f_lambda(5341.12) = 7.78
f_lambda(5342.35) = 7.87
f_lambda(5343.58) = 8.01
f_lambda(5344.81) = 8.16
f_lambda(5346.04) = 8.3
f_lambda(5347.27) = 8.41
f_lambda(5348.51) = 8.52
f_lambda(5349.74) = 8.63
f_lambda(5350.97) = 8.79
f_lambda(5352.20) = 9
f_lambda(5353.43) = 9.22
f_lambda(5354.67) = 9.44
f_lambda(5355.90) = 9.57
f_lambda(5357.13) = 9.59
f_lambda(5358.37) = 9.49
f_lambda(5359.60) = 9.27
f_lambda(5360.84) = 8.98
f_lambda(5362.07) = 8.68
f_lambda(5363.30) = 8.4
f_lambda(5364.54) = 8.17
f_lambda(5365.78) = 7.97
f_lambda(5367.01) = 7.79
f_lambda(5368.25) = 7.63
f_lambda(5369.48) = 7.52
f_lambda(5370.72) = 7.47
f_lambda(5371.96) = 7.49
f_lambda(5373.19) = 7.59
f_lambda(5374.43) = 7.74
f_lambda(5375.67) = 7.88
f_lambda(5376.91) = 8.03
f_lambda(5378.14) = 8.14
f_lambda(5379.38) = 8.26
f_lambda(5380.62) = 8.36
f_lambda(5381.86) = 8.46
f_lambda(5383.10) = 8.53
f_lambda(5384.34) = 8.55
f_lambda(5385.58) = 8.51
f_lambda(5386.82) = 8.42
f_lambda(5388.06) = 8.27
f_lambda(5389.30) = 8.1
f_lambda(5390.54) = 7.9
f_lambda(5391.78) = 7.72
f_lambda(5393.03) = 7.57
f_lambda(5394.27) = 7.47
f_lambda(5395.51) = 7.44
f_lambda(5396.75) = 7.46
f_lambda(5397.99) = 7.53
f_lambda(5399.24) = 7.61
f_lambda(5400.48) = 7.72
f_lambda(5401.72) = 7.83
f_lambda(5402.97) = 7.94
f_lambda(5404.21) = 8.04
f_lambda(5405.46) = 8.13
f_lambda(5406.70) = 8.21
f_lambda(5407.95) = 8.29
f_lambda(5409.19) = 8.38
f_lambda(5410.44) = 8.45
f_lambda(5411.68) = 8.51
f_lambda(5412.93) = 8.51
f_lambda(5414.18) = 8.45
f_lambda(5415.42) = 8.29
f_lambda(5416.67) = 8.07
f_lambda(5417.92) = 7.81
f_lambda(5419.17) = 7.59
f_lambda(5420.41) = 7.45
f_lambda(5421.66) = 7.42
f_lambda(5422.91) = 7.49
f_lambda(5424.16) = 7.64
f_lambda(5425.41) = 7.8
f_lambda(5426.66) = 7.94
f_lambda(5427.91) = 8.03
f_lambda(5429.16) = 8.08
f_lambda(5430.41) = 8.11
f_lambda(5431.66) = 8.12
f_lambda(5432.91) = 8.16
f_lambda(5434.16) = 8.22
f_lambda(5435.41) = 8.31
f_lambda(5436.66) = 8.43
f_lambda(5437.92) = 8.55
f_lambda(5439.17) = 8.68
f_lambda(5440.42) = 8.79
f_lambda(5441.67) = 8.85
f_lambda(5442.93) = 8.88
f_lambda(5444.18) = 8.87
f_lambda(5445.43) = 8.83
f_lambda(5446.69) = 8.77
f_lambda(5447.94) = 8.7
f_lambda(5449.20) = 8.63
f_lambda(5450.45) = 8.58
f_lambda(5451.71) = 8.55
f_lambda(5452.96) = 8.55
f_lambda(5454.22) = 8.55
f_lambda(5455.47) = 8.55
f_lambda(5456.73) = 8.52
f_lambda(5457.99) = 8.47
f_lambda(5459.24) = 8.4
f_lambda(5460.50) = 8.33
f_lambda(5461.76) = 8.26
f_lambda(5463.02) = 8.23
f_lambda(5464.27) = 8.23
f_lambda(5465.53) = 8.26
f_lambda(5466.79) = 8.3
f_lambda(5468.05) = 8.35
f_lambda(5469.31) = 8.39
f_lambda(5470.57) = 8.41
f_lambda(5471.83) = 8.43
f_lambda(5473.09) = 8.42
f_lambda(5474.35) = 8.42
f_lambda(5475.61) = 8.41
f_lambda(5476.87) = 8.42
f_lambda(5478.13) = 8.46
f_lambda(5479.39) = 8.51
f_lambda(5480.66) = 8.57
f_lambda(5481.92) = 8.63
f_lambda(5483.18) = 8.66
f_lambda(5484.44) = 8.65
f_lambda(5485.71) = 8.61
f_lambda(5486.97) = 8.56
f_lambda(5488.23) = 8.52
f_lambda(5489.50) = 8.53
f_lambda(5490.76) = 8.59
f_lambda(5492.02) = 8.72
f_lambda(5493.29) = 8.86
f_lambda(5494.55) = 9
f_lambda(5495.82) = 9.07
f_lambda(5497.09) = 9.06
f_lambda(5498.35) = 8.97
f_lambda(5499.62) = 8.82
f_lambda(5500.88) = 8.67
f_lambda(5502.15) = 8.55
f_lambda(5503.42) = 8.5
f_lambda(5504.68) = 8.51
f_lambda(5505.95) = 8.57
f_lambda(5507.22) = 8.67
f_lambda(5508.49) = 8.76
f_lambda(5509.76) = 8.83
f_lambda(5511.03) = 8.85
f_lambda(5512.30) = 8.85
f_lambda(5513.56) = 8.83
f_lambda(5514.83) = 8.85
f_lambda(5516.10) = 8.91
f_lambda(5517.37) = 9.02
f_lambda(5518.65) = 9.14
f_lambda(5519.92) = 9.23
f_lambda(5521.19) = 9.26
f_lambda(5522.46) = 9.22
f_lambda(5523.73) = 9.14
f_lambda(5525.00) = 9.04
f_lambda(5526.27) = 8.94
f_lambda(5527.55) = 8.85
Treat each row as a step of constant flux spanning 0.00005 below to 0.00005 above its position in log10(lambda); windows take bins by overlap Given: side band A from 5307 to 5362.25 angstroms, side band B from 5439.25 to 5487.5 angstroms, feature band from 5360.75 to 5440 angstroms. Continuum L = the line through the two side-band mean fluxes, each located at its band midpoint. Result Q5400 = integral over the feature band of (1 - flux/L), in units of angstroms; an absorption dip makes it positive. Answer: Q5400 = 3.9 angstroms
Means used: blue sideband 8.35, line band 8.03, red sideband 8.53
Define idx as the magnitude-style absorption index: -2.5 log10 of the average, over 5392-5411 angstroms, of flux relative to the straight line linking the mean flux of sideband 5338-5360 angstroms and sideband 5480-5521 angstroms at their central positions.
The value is 0.108 mag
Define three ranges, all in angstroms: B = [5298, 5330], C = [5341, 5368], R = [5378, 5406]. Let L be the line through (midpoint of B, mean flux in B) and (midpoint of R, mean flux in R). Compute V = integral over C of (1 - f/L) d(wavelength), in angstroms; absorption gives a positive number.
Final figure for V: -1.9 angstroms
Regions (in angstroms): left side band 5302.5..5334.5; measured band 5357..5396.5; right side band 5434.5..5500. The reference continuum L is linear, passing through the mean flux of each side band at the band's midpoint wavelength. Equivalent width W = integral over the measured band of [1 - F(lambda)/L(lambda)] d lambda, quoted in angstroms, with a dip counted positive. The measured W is 0.8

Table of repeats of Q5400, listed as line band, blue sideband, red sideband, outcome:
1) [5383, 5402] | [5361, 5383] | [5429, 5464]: 0.6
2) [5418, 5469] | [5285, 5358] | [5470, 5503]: 1.4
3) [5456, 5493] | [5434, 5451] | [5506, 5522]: 1.3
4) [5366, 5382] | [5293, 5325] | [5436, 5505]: 0.9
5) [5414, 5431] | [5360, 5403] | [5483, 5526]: 0.8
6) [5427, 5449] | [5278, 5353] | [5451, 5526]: 0.1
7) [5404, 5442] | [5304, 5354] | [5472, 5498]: 1.4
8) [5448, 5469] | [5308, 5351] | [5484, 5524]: 0.5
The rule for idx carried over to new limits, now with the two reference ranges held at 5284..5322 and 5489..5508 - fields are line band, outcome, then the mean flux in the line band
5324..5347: 0.06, 7.96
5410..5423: 0.07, 8.02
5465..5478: 0.04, 8.38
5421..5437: 0.08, 7.97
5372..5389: 0.04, 8.19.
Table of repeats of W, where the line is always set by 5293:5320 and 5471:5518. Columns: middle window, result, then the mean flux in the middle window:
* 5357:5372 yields 0.1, 8.33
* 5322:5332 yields 0.7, 7.8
